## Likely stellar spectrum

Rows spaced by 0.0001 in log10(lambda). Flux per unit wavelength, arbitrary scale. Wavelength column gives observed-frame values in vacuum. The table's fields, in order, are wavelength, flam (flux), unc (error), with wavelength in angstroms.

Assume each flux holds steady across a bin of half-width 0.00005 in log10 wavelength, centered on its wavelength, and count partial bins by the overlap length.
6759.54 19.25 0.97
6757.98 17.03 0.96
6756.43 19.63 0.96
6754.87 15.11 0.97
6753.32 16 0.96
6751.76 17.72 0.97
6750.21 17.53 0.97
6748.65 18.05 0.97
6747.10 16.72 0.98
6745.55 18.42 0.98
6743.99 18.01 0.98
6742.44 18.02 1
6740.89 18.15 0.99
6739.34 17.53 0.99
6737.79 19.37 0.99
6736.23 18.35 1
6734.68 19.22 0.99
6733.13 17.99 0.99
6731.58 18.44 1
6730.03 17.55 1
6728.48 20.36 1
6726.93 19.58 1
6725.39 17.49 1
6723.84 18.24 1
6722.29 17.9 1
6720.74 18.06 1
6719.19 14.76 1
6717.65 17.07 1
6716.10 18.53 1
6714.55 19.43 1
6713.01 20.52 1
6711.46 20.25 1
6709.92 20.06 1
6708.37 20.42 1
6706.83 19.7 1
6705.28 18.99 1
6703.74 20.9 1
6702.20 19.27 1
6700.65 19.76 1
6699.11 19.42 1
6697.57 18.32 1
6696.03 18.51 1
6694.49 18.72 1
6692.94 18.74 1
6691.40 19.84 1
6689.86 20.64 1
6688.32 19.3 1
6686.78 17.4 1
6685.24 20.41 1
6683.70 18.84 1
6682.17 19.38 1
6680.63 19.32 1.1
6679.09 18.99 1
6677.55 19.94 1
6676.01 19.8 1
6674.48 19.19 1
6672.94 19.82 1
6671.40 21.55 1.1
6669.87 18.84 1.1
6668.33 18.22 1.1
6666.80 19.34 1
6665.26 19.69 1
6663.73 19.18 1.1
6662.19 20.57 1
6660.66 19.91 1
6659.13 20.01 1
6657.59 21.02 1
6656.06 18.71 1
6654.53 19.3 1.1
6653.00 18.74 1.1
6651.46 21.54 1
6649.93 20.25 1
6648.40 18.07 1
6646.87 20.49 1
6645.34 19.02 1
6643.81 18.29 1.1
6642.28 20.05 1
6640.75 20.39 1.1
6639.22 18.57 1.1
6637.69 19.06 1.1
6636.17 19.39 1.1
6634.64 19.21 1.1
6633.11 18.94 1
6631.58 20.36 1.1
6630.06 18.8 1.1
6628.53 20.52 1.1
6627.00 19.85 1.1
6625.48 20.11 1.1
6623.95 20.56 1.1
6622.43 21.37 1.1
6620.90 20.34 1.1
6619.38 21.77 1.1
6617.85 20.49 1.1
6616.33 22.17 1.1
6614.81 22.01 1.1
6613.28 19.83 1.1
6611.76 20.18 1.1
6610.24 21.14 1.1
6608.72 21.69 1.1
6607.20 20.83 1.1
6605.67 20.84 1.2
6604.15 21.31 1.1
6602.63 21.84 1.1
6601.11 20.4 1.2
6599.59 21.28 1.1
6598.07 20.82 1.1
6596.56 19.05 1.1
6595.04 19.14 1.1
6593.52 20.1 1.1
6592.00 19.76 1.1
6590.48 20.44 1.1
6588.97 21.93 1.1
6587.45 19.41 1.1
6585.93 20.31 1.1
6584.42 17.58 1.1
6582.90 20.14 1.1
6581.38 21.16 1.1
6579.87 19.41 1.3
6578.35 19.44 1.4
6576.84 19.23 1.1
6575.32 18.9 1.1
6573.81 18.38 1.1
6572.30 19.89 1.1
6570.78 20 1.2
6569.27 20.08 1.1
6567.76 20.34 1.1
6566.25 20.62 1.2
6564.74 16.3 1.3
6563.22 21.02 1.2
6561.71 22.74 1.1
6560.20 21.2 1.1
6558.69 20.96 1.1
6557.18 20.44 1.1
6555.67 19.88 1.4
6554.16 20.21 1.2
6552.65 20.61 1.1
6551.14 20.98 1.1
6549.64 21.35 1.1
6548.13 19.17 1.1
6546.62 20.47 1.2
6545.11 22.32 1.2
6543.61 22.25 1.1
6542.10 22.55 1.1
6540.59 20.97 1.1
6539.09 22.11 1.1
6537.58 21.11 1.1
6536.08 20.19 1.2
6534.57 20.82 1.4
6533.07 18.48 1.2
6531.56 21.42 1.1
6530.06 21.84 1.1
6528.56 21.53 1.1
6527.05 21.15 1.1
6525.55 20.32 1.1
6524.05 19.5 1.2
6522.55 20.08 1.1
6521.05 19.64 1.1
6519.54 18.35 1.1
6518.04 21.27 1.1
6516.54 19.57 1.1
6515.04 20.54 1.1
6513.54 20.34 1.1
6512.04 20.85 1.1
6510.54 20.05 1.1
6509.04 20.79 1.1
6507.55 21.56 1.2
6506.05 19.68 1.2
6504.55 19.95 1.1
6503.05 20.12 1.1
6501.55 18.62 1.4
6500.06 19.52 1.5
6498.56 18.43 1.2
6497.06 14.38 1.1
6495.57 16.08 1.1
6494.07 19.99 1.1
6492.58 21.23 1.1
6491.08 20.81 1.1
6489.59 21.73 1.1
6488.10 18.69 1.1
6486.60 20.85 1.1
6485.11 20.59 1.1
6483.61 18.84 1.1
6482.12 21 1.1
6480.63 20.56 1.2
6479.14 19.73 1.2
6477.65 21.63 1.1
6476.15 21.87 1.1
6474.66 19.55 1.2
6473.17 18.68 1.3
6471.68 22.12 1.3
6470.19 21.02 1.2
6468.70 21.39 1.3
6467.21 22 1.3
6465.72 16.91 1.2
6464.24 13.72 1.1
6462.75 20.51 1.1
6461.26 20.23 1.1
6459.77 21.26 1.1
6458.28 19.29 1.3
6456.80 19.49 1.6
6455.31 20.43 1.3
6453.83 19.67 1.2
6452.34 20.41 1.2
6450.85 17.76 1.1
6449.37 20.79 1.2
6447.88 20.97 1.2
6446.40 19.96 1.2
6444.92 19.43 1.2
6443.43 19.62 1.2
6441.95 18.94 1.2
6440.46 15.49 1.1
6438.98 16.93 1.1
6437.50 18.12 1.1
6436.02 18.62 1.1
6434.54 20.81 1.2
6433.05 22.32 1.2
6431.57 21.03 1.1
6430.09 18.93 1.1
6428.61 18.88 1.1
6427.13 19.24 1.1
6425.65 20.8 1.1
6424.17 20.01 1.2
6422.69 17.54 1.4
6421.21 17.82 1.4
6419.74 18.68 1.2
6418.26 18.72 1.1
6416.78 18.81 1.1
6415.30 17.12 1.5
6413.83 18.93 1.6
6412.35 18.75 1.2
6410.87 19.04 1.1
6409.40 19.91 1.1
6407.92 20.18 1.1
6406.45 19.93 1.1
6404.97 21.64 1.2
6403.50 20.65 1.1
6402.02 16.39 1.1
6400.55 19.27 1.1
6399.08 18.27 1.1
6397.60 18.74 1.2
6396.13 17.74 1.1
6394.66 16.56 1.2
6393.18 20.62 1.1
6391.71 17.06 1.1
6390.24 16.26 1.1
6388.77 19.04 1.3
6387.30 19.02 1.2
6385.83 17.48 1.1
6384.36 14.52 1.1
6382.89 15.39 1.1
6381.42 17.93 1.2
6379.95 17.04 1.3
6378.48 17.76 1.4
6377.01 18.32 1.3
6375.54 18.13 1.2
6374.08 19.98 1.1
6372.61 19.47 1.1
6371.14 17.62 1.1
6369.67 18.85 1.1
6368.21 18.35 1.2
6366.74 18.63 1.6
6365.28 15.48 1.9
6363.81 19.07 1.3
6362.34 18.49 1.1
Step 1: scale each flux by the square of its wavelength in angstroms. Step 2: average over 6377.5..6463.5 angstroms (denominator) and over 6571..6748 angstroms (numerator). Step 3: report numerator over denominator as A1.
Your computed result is 1.11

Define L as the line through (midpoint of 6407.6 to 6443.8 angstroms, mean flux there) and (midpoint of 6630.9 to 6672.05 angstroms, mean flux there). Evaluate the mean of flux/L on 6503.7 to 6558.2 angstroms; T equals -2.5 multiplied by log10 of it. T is -0.07 mag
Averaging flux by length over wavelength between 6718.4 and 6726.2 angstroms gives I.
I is 17.3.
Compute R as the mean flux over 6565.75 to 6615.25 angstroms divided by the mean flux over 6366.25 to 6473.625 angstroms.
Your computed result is 1.07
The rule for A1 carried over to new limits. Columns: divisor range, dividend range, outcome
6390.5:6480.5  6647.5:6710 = 1.09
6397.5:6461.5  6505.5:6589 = 1.09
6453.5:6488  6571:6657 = 1.05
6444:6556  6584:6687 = 1.03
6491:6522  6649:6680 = 1.06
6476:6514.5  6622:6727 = 1.03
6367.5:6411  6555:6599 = 1.15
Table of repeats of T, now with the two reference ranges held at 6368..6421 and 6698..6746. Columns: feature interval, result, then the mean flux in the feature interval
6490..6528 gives -0.069 mag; 19.7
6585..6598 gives -0.080 mag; 20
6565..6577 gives -0.056 mag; 19.6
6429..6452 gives -0.051 mag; 19.3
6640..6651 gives -0.051 mag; 19.6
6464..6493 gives -0.099 mag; 20.2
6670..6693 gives -0.047 mag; 19.6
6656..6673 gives -0.061 mag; 19.8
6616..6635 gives -0.093 mag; 20.3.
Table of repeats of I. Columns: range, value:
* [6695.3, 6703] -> 19.1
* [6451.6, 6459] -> 19.9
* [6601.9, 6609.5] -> 21.3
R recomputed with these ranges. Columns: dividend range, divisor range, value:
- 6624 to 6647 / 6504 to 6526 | 0.97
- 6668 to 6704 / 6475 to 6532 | 0.97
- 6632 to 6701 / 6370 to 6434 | 1.04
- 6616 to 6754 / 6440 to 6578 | 0.96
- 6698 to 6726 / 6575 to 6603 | 0.95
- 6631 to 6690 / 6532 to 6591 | 0.96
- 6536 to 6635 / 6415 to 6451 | 1.07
